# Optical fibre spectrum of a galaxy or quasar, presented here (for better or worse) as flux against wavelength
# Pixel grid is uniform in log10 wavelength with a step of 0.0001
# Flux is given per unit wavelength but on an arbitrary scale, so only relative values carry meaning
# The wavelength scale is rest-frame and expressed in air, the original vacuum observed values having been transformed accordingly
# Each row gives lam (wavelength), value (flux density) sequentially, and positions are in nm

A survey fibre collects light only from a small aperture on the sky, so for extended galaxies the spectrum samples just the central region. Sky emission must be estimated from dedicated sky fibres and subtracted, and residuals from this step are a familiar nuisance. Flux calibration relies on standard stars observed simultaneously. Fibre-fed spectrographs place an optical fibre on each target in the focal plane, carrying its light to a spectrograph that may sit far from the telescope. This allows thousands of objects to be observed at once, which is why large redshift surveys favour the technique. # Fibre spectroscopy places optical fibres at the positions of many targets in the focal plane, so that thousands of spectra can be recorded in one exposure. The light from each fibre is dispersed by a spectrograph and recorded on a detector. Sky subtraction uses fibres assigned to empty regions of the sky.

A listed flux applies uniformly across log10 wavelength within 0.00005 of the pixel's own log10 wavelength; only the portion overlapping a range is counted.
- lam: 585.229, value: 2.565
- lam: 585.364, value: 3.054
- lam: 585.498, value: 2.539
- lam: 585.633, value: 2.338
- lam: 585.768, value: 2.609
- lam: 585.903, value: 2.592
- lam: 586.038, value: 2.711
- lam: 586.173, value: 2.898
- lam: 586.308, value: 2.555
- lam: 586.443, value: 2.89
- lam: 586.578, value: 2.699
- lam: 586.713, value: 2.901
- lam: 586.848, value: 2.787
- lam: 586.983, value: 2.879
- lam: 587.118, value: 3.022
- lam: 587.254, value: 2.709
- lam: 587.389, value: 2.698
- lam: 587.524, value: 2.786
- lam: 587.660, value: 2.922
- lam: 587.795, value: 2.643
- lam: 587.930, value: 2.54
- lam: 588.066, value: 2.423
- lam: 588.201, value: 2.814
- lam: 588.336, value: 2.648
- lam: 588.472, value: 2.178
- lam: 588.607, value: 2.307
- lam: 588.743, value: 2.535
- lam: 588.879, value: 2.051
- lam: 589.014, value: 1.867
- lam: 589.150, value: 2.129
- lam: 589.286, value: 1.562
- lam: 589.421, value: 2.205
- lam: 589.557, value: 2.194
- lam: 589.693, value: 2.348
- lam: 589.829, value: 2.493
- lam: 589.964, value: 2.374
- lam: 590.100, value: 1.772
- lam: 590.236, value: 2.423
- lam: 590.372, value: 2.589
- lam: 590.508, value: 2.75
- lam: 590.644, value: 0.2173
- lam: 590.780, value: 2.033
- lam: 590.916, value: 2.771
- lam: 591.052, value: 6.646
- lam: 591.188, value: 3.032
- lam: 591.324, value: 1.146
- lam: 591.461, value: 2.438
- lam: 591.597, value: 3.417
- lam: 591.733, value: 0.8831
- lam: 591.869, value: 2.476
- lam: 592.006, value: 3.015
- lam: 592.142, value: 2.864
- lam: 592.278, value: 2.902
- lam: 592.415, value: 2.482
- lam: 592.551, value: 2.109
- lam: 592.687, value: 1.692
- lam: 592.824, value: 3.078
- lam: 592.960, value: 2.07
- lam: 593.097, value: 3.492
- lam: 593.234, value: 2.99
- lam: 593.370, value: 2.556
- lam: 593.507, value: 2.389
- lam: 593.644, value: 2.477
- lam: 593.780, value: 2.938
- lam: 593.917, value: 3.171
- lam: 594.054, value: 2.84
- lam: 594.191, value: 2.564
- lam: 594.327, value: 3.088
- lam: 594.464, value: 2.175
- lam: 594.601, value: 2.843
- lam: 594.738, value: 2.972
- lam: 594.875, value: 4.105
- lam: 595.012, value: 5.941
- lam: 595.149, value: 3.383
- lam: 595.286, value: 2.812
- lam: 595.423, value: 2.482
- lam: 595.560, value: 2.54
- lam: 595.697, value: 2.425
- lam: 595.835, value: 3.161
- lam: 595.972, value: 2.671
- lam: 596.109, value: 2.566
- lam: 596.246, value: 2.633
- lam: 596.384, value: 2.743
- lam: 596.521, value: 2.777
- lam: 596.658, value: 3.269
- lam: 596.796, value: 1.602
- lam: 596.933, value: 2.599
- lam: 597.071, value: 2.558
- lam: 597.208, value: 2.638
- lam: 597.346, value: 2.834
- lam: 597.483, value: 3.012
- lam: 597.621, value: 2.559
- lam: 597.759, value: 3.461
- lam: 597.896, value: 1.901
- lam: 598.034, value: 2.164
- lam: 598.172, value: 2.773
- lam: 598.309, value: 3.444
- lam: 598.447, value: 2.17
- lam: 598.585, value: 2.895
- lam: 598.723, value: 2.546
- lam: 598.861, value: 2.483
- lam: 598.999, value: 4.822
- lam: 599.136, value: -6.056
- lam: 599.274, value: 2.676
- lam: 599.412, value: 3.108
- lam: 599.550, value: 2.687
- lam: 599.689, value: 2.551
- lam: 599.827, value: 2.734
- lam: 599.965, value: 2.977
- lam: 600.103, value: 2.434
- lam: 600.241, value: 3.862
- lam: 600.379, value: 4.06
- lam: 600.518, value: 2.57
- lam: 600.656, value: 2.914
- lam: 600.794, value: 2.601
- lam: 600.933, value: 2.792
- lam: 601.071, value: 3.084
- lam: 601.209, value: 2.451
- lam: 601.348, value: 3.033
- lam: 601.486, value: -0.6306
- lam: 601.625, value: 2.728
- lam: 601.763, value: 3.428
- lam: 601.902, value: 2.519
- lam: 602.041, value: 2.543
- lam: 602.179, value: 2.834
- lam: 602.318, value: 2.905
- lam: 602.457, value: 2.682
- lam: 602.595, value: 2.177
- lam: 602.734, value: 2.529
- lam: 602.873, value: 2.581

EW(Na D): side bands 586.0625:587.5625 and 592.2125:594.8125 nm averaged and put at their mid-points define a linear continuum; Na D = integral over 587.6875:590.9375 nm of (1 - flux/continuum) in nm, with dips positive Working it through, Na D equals 0.60 nm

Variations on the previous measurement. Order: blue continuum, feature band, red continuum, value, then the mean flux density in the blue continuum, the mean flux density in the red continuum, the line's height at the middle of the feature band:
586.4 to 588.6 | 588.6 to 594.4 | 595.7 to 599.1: 0.415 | 2.71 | 2.67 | 2.69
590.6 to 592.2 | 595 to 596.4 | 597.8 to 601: -0.207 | 2.61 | 2.49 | 2.55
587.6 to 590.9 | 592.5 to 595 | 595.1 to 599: -0.299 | 2.26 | 2.72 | 2.52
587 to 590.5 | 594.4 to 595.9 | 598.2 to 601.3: -0.408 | 2.42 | 2.54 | 2.49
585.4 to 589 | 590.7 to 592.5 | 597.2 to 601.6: -0.121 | 2.63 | 2.49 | 2.58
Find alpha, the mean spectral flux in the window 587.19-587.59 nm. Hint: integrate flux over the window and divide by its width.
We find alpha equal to 2.73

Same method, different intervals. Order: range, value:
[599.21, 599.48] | 2.9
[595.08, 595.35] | 3.11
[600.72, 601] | 2.7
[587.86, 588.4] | 2.61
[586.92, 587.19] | 2.94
